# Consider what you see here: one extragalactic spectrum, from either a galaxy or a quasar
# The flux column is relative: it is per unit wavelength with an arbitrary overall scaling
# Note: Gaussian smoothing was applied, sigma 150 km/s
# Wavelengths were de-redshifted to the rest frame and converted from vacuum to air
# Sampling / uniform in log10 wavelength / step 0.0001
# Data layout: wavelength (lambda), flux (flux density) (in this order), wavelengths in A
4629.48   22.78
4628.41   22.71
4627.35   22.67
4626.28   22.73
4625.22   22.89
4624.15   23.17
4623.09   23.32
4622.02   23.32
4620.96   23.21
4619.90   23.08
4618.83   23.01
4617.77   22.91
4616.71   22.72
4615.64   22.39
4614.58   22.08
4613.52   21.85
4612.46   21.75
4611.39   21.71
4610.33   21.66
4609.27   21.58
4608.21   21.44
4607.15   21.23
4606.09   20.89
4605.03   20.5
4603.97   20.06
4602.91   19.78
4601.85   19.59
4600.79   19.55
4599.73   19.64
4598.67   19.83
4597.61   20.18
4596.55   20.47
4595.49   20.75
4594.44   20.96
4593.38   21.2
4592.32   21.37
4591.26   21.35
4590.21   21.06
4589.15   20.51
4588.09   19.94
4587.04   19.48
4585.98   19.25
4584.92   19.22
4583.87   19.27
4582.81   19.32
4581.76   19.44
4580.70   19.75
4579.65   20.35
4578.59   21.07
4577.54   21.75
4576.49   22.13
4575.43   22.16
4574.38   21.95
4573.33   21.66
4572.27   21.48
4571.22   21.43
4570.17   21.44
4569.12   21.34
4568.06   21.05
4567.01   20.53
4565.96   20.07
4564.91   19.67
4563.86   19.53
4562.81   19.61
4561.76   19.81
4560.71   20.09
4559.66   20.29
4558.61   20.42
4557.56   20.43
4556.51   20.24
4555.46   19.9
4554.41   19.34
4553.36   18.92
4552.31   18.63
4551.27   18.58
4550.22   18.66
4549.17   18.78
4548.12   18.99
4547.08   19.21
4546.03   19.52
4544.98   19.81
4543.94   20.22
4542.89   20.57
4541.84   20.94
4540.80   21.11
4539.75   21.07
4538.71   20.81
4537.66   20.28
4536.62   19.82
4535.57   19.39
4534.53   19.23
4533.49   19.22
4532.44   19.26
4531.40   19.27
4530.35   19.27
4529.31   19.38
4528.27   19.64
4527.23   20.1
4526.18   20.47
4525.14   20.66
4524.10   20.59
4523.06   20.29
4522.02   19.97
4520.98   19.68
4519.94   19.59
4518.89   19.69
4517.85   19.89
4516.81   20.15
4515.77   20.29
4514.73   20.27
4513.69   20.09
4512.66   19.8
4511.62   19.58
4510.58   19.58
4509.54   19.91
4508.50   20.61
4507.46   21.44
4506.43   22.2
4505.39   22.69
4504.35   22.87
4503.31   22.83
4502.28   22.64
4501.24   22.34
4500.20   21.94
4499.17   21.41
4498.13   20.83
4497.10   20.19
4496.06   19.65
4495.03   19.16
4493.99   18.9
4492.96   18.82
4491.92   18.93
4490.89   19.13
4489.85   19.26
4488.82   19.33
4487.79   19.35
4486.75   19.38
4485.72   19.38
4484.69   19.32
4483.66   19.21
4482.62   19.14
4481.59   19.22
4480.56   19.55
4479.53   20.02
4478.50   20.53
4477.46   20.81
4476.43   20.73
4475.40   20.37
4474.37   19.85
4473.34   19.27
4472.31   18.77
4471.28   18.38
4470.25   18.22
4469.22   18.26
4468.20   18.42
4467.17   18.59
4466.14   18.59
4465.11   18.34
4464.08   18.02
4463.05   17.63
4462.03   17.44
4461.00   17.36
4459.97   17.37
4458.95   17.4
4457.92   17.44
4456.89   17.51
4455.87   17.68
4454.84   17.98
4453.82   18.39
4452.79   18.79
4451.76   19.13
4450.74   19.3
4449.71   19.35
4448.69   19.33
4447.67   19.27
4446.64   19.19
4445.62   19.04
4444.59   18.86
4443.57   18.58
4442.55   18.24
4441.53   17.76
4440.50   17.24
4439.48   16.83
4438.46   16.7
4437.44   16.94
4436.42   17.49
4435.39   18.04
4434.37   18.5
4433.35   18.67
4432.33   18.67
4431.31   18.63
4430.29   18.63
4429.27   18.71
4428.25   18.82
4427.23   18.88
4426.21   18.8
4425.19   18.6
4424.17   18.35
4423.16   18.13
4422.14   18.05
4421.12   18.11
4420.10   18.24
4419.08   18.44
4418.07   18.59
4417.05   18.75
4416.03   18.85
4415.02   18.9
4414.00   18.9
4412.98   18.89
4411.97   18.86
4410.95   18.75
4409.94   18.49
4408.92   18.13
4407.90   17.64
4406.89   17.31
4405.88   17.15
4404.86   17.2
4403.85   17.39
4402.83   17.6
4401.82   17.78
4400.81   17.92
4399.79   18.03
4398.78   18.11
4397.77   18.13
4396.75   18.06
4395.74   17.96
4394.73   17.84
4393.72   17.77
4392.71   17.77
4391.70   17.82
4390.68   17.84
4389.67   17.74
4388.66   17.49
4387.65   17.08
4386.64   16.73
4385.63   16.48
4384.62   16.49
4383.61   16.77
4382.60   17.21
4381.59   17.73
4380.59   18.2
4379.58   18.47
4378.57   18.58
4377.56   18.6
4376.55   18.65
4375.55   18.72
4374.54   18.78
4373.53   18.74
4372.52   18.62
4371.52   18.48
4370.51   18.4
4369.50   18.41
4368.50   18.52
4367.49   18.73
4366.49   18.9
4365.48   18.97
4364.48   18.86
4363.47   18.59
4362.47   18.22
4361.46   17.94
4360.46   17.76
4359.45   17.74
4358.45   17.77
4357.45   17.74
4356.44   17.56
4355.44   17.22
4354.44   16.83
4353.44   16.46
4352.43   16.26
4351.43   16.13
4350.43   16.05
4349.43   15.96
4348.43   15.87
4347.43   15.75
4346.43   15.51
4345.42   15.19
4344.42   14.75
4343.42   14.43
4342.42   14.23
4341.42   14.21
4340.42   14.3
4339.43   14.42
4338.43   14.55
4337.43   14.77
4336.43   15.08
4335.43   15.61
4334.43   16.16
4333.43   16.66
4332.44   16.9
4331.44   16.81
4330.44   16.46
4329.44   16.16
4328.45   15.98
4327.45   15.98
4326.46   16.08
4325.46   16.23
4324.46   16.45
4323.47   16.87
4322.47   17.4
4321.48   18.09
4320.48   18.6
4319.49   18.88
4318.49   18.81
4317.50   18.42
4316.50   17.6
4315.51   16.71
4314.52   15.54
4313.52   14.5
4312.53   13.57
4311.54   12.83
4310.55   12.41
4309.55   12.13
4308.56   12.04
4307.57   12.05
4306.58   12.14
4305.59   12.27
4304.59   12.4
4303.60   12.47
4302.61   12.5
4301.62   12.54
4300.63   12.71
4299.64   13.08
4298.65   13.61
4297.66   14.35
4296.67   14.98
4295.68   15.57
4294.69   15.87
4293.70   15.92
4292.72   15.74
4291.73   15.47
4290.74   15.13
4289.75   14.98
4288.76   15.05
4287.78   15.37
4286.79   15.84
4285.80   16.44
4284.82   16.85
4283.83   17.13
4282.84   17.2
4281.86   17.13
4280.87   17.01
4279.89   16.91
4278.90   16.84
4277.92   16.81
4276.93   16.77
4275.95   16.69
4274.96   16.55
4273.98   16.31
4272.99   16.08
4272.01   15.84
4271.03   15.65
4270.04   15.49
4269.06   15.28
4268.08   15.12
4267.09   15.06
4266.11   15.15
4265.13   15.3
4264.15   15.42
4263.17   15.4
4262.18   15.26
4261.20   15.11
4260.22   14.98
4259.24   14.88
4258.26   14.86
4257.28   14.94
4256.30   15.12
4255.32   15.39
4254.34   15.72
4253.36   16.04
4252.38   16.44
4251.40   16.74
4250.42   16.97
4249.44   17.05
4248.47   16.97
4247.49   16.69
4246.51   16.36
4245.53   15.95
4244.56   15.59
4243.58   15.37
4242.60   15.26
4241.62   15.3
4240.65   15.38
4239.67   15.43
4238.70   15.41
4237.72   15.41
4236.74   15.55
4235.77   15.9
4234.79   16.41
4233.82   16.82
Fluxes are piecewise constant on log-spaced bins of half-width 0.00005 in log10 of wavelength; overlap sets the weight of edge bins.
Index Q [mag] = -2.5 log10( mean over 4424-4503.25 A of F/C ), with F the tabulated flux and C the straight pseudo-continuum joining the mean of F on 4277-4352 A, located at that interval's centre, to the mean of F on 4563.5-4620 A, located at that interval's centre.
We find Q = -0.03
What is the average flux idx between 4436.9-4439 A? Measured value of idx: 16.9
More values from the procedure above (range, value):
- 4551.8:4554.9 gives 18.9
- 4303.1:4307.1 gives 12.3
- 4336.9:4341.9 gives 14.5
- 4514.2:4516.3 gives 20.3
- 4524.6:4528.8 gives 20.2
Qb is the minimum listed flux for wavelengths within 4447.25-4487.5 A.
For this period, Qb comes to 17.36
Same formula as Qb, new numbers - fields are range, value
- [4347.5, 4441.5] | 15.87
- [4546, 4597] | 18.58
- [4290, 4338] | 12.04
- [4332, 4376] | 14.21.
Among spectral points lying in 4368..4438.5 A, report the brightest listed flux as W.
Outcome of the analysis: 18.9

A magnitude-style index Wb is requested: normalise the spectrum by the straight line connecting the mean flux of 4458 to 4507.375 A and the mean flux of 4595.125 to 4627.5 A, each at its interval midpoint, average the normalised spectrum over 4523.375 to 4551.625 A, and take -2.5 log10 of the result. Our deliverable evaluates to 0.03 mag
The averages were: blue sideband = 19.6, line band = 19.8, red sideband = 21.6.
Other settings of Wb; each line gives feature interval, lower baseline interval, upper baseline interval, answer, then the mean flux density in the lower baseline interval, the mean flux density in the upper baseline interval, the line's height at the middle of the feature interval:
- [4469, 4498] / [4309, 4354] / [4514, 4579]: -0.03 mag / 15.8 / 20.2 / 18.9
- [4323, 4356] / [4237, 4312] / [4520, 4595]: 0.04 mag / 15.2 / 20.2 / 16.4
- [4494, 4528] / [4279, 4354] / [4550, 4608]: -0.09 mag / 15.4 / 20.3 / 19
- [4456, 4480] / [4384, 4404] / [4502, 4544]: 0.03 mag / 17.6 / 20.4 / 19.2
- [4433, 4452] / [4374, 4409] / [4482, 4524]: 0.03 mag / 17.7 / 20.2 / 18.9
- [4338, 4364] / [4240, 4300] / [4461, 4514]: 0.07 mag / 15.8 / 19.8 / 17.3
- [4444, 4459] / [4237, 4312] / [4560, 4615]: -0.02 mag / 15.2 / 20.6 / 18.3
